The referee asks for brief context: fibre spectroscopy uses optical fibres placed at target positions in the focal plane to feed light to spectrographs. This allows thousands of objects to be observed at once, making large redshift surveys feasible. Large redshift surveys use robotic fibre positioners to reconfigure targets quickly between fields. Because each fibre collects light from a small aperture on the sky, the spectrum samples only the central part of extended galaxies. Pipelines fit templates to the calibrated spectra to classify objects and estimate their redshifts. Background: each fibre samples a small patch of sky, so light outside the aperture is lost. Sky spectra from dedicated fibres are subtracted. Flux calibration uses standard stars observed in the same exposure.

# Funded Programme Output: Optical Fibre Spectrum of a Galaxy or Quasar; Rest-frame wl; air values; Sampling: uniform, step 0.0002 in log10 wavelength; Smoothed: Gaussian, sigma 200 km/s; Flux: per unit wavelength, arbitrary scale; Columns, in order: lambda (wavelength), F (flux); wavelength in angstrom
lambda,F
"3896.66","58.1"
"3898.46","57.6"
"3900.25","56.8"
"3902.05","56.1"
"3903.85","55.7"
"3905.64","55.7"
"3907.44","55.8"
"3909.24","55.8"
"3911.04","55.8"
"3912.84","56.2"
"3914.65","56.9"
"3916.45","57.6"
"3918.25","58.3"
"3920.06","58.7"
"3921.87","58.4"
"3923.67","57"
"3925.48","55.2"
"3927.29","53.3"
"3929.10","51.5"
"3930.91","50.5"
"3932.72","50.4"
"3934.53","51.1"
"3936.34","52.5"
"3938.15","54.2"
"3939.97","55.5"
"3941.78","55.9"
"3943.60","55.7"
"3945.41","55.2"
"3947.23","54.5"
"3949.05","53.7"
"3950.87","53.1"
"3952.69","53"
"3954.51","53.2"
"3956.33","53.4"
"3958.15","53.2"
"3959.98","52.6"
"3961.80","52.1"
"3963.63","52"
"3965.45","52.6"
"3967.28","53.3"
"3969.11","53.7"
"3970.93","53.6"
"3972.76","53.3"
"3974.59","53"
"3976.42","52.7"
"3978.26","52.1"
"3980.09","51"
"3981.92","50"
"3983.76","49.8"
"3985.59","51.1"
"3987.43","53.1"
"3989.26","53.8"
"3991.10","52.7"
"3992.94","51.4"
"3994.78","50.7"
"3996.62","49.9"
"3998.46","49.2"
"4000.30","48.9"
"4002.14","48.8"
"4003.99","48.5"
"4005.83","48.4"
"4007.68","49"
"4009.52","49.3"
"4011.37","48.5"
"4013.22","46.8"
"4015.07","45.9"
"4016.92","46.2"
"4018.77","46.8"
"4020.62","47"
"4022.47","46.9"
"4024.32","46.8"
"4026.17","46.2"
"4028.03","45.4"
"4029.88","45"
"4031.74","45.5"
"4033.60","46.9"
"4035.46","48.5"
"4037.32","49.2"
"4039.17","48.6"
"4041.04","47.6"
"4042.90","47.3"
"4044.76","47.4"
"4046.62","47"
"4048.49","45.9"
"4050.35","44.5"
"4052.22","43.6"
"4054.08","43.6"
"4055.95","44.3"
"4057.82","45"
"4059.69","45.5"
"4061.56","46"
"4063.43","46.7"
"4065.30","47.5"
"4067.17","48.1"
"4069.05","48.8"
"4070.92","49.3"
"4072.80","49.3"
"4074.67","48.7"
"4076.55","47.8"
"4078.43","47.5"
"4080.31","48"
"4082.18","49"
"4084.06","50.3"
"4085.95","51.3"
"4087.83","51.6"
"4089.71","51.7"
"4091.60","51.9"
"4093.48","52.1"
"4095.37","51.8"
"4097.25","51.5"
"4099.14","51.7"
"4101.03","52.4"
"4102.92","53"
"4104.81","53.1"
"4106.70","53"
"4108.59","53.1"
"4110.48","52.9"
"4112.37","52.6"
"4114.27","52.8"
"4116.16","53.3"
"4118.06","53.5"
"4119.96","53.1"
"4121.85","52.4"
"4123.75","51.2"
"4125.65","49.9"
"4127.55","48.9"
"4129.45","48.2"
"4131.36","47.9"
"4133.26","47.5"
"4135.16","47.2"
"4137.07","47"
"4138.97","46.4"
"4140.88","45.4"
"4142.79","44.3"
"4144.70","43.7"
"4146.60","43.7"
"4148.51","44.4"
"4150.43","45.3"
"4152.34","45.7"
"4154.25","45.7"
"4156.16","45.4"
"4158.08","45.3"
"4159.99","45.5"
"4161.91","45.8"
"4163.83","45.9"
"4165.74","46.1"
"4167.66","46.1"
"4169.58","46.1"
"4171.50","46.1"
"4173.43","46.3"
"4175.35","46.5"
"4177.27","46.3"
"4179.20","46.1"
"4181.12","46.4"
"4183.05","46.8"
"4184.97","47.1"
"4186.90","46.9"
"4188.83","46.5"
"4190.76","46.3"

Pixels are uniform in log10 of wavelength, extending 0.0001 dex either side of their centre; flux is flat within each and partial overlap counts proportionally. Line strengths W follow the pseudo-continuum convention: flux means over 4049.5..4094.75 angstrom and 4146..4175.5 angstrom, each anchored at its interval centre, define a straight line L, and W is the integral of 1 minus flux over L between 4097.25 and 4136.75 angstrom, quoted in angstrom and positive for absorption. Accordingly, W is -3.8 angstrom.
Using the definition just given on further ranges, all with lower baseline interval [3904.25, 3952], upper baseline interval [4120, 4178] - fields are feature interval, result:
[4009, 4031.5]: 2.1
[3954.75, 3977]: 0.2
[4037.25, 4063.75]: 2.3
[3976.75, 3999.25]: 0.6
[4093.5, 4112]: -1.6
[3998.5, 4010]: 0.7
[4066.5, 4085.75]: 0.2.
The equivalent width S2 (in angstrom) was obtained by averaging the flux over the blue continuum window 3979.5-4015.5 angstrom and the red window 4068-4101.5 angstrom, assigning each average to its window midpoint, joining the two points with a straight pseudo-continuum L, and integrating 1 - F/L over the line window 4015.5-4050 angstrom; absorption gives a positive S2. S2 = 2.2 angstrom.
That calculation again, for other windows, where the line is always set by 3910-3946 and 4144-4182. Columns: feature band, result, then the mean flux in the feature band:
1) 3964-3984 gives 0.3 angstrom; 52.4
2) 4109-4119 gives -1.1 angstrom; 53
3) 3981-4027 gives 2.6 angstrom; 49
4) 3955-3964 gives 0.2 angstrom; 52.7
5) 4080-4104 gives -1.4 angstrom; 51.4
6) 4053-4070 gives 1.2 angstrom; 46.2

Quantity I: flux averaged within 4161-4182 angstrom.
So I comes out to 46.2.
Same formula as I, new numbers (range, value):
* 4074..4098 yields 50.3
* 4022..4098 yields 47.8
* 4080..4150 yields 50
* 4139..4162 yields 45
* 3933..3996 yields 52.9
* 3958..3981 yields 52.7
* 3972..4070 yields 48.2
